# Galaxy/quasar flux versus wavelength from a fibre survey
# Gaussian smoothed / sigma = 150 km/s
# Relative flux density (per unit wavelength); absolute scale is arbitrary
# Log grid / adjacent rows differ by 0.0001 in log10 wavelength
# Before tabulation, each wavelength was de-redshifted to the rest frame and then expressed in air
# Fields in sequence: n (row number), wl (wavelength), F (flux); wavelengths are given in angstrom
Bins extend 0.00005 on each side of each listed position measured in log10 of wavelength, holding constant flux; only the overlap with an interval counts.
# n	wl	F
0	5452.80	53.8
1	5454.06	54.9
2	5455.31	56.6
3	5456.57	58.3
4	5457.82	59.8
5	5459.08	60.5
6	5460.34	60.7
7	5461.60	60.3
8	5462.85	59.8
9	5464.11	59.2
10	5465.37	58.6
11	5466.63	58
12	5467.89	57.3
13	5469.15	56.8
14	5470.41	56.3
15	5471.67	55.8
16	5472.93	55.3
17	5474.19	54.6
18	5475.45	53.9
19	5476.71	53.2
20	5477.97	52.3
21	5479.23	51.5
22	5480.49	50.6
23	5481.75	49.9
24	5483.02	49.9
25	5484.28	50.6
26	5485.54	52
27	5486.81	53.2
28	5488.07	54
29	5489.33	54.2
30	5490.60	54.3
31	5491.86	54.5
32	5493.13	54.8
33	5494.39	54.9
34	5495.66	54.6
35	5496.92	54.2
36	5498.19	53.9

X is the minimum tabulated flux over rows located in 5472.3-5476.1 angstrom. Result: 53.9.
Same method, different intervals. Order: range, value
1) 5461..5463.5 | 59.8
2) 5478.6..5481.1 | 50.6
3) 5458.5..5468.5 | 57.3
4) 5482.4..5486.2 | 49.9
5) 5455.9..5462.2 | 58.3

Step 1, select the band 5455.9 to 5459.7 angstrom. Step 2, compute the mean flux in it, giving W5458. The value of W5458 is 59.5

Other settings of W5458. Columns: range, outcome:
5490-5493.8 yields 54.6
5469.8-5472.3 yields 56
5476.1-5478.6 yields 52.8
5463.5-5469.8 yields 57.9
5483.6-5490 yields 52.8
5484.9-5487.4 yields 52.5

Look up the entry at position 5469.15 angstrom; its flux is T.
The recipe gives 56.8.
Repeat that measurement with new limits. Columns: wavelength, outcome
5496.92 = 54.2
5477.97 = 52.3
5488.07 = 54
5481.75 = 49.9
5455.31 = 56.6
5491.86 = 54.5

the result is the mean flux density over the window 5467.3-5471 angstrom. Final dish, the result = 56.8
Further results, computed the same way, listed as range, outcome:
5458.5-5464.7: 60.1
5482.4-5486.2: 50.8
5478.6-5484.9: 50.5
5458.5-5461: 60.5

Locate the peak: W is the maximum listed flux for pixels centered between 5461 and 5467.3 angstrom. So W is 60.3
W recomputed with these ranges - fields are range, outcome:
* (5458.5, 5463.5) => 60.7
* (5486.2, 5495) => 54.9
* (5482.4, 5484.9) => 50.6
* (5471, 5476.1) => 55.8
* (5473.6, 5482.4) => 54.6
